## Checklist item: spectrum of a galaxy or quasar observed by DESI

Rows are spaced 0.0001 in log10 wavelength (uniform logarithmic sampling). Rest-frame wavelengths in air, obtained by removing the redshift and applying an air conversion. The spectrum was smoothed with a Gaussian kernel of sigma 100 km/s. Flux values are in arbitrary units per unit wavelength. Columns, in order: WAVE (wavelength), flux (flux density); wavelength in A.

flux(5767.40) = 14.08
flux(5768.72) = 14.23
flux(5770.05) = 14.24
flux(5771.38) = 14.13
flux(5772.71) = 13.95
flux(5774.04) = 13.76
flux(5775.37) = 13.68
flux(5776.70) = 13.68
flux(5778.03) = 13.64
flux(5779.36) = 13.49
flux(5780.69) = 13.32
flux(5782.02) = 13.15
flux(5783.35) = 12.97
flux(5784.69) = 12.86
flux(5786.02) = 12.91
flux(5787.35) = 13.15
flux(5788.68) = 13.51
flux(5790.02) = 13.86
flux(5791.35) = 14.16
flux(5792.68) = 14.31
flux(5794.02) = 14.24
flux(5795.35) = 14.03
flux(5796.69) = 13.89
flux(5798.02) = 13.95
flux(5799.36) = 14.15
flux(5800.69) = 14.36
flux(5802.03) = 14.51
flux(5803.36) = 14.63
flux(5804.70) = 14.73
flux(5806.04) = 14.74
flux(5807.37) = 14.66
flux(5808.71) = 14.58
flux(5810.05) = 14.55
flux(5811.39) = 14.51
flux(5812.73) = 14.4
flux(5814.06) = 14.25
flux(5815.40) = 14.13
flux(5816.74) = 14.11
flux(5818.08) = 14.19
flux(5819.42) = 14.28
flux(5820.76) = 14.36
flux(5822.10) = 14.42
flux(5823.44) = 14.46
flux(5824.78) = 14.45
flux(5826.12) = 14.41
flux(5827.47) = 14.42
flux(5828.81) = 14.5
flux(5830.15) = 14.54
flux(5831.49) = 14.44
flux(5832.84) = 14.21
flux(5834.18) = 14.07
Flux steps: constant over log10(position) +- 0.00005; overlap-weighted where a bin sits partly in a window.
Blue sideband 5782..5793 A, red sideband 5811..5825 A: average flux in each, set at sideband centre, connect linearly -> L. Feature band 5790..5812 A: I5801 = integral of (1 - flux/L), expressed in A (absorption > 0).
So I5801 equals -0.9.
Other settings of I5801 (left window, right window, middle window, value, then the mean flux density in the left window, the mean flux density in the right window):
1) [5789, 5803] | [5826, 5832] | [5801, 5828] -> -0.2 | 14.1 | 14.5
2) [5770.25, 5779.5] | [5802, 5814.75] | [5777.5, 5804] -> 0.8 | 13.8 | 14.6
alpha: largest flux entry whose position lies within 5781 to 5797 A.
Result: 14.31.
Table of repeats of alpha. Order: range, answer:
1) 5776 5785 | 13.68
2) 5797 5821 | 14.74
